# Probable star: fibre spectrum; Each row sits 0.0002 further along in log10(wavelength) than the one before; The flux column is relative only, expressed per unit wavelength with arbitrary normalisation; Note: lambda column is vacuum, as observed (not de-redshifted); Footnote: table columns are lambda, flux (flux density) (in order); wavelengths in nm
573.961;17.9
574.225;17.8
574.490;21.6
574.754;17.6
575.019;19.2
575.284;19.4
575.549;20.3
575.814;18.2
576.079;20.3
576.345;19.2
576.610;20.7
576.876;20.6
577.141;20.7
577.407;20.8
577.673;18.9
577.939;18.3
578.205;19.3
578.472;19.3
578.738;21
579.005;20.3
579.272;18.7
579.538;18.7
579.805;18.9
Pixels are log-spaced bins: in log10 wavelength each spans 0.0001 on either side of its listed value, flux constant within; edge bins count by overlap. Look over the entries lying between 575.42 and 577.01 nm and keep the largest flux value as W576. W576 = 20.7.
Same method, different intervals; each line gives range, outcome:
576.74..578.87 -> 21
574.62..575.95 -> 20.3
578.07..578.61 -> 19.3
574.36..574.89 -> 21.6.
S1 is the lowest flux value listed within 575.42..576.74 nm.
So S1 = 18.2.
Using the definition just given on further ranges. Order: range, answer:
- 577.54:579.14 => 18.3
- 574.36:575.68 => 17.6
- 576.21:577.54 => 19.2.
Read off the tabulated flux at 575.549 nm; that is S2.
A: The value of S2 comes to 20.3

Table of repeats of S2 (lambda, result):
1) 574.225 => 17.8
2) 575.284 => 19.4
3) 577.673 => 18.9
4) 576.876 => 20.6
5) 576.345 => 19.2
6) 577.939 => 18.3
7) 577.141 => 20.7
